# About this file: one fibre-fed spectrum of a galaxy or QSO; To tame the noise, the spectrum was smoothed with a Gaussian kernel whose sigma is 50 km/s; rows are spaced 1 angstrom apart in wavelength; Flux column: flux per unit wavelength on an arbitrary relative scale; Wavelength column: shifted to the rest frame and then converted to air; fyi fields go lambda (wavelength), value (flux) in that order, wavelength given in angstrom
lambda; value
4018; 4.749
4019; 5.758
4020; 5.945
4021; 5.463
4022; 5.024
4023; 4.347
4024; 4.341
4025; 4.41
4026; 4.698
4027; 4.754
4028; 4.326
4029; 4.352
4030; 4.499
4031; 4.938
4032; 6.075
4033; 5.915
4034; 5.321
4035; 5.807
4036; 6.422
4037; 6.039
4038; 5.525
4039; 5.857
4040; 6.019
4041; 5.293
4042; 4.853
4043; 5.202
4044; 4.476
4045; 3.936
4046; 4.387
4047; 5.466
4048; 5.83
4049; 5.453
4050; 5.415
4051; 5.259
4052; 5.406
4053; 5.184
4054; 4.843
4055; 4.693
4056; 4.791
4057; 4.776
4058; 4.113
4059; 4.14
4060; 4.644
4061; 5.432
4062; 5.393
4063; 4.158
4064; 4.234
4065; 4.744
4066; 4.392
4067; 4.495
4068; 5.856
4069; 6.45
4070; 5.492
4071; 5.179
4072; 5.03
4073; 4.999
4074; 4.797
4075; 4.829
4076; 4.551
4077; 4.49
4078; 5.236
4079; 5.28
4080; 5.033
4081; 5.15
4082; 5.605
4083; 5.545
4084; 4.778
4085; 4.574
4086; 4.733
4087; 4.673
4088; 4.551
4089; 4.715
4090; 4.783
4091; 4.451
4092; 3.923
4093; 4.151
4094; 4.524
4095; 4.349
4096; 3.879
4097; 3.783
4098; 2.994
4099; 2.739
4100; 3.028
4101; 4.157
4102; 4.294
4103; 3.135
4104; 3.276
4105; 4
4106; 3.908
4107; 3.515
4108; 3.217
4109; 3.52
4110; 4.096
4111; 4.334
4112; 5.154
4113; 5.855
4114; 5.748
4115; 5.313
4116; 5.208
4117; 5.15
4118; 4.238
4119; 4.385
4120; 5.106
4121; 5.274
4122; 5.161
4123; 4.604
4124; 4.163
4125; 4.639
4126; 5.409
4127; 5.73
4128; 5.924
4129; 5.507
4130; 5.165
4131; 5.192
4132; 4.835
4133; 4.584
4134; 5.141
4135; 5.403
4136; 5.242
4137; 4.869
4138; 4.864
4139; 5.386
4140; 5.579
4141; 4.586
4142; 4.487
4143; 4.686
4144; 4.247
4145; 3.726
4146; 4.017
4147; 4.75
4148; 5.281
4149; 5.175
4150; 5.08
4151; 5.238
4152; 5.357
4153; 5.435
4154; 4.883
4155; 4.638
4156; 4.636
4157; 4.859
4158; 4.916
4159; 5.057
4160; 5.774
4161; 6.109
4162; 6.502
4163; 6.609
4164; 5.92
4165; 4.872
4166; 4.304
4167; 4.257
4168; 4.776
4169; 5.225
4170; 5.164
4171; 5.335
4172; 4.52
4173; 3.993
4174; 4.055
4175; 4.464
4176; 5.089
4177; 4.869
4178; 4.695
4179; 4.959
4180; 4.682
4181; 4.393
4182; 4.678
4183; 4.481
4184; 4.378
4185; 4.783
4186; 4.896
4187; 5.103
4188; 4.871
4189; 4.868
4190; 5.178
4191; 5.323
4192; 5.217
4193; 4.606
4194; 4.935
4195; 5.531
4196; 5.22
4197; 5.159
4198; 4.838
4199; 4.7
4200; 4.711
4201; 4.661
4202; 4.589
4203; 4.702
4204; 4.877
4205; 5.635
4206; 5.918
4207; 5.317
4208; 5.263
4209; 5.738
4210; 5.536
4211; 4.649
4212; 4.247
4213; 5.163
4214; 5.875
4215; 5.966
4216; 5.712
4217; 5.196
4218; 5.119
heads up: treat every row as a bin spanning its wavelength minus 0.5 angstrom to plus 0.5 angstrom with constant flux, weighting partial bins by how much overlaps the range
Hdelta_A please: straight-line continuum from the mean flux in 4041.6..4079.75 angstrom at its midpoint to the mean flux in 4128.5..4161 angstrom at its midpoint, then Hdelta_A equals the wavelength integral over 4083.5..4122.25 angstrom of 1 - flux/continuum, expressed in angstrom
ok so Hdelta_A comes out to 5.0 angstrom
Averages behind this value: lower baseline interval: 4.95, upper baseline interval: 4.97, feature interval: 4.32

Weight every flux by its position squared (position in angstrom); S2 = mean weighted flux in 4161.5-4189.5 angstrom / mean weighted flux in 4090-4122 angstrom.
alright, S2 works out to 1.19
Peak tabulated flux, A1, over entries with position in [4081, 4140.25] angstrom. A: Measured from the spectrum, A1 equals 5.924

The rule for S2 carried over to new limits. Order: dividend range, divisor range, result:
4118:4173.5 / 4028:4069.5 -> 1.03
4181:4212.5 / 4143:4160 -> 1.05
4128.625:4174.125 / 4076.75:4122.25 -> 1.15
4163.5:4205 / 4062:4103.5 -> 1.11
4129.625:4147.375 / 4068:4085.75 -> 0.97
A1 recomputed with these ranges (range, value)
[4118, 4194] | 6.609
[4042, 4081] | 6.45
